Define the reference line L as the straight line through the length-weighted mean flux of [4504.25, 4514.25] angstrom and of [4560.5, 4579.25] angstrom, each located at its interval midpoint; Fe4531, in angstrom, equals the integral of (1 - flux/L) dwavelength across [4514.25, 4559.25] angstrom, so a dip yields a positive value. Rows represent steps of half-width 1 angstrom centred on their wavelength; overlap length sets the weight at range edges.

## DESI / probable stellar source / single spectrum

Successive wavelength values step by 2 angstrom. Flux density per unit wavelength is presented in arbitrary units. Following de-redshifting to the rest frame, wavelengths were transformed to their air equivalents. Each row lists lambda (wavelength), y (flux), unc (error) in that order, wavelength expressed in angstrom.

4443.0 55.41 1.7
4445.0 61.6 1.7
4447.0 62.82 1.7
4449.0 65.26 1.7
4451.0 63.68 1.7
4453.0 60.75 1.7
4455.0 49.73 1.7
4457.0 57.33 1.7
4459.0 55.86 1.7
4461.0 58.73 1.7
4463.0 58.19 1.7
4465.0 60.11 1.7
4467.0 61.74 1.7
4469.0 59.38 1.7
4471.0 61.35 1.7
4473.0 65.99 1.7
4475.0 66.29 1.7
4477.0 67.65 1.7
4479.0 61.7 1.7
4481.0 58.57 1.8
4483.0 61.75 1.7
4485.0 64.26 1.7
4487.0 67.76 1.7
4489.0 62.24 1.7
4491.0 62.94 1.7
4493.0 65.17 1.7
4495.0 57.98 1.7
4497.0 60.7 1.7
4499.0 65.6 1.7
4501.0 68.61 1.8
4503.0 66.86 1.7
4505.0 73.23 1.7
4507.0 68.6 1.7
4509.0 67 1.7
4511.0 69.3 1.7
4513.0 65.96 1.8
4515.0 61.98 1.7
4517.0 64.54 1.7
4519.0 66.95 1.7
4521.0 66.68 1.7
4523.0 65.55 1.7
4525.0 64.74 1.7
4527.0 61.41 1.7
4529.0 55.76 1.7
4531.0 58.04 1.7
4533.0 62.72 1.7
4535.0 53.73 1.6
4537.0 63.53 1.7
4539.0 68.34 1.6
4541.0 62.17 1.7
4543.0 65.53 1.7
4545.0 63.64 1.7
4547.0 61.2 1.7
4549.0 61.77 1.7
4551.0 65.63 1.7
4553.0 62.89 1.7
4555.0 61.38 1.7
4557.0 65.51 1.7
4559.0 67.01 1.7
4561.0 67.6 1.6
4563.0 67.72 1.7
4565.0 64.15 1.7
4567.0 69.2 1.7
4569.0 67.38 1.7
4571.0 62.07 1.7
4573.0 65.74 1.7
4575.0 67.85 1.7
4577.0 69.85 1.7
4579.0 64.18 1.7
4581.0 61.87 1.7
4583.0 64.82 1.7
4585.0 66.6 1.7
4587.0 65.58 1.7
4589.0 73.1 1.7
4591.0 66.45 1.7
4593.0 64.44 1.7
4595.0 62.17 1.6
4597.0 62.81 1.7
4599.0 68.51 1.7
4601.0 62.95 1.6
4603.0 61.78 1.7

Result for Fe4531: 3.1 angstrom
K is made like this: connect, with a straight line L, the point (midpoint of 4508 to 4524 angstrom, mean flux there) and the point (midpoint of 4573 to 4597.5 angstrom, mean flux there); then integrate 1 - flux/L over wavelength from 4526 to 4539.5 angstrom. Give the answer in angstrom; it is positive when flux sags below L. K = 1.2 angstrom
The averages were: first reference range 66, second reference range 65.9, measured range 60.2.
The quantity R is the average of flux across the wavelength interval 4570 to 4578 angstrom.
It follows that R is 66.4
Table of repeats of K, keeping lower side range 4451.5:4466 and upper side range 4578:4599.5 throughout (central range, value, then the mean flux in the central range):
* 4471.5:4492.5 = -1.8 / 63.9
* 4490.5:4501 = -0.6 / 63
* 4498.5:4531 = -2.5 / 65.6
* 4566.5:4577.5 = -0.4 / 66.8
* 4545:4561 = -0.2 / 63.9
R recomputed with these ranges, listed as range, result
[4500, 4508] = 69.3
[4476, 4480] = 64.7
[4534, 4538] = 58.6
